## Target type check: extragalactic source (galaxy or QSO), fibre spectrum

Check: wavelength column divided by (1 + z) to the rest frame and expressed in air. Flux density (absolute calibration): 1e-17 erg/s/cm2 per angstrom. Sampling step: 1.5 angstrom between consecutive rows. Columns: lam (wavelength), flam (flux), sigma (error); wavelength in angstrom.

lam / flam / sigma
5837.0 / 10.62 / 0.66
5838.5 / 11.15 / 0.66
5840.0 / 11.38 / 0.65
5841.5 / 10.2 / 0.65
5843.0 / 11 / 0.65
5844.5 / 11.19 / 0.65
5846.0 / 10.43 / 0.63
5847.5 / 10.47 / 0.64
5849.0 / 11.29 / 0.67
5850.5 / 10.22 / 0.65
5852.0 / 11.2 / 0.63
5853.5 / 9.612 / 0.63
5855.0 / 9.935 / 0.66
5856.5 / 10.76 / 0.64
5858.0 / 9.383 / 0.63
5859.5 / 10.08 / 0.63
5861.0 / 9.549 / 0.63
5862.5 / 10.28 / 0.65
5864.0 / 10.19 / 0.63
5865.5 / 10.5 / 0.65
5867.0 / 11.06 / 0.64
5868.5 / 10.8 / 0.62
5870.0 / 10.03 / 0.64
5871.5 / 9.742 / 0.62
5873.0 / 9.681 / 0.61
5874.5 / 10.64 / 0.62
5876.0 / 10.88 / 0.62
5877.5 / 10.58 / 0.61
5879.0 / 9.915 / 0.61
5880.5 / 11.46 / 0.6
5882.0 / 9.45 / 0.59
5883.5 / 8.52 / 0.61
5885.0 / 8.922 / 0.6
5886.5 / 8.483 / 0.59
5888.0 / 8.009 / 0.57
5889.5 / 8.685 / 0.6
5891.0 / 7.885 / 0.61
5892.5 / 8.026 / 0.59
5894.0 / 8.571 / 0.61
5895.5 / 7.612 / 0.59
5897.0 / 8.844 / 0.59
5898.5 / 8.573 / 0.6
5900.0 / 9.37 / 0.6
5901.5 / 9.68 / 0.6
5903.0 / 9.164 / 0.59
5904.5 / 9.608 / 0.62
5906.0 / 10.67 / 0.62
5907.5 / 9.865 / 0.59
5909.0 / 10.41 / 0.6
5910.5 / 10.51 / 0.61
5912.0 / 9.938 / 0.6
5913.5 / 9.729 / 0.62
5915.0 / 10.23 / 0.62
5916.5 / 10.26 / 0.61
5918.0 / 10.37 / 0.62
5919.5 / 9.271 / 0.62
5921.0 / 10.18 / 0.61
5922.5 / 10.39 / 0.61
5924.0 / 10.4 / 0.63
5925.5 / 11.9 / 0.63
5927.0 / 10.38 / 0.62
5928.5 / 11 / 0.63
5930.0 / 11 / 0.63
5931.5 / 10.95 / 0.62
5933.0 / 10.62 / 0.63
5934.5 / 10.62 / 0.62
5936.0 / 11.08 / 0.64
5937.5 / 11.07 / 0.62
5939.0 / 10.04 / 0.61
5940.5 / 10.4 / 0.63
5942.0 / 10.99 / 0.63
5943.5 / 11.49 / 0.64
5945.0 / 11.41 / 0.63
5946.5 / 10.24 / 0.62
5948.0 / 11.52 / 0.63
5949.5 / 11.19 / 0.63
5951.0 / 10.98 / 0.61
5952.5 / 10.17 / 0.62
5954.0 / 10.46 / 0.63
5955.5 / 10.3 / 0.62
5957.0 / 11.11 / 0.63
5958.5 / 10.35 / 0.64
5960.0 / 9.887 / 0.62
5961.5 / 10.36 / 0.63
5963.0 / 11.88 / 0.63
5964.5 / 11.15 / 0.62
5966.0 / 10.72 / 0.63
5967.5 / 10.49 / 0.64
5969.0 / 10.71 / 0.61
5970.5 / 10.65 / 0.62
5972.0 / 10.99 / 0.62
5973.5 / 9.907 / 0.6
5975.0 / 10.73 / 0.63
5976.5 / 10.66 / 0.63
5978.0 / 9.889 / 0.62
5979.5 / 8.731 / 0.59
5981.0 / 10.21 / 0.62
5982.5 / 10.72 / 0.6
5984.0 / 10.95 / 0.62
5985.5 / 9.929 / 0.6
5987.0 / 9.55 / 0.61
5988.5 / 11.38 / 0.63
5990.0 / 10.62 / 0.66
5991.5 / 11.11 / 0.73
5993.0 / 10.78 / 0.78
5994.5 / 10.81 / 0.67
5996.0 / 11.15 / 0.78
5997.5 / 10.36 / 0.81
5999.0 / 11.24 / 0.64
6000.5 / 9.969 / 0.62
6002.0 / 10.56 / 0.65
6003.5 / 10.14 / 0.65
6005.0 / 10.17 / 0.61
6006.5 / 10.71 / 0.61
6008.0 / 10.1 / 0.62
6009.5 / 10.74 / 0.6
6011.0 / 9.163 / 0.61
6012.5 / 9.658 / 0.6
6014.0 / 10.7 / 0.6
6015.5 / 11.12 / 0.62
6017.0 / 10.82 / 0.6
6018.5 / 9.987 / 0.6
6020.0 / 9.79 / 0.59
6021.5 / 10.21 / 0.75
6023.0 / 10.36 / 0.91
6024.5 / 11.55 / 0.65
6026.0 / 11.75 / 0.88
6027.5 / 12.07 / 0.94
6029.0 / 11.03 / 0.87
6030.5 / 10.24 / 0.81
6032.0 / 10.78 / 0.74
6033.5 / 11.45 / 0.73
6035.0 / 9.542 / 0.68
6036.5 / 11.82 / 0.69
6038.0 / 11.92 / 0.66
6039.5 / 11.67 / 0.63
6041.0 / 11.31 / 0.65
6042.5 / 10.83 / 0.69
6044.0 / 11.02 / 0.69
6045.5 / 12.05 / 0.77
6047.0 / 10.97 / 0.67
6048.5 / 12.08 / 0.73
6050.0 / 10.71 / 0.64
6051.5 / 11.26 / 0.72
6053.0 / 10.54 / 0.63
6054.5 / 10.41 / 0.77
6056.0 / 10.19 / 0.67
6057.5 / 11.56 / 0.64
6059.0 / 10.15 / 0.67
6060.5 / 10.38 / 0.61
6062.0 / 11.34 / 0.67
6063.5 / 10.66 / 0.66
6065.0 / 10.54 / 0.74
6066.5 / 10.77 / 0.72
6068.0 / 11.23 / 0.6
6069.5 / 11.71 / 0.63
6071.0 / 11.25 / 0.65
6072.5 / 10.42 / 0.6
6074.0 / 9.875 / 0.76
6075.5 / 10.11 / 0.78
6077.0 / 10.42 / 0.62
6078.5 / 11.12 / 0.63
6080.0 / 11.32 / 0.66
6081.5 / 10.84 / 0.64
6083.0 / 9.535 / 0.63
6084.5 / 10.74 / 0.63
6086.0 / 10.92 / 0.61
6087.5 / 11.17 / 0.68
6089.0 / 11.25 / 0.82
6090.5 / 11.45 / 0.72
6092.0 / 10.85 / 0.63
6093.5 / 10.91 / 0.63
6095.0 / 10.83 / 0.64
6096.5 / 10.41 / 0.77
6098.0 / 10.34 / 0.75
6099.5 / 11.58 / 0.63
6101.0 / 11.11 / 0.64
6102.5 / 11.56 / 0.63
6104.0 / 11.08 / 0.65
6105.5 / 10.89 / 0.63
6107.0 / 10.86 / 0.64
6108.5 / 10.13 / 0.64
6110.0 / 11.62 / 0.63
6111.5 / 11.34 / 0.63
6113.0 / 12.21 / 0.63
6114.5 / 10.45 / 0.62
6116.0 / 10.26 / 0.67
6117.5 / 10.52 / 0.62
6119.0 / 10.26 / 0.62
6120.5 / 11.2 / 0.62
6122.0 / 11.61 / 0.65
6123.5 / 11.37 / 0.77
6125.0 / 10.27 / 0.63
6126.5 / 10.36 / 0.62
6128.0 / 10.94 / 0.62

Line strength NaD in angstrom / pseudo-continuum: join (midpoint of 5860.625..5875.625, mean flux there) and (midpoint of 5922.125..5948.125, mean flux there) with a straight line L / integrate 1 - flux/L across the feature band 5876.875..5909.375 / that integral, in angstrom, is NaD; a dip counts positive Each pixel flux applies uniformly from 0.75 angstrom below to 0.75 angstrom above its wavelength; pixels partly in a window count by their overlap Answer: 4.1 angstrom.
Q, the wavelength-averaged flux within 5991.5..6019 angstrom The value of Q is 10.5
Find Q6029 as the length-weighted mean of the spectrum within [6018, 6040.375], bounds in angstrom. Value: 11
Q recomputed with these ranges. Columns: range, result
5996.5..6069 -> 10.8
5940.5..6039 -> 10.6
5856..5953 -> 10.1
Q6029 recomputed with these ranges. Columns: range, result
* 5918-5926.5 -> 10.4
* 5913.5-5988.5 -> 10.6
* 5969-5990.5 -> 10.4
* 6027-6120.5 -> 10.9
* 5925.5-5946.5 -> 10.9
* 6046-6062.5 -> 10.9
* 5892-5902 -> 8.66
